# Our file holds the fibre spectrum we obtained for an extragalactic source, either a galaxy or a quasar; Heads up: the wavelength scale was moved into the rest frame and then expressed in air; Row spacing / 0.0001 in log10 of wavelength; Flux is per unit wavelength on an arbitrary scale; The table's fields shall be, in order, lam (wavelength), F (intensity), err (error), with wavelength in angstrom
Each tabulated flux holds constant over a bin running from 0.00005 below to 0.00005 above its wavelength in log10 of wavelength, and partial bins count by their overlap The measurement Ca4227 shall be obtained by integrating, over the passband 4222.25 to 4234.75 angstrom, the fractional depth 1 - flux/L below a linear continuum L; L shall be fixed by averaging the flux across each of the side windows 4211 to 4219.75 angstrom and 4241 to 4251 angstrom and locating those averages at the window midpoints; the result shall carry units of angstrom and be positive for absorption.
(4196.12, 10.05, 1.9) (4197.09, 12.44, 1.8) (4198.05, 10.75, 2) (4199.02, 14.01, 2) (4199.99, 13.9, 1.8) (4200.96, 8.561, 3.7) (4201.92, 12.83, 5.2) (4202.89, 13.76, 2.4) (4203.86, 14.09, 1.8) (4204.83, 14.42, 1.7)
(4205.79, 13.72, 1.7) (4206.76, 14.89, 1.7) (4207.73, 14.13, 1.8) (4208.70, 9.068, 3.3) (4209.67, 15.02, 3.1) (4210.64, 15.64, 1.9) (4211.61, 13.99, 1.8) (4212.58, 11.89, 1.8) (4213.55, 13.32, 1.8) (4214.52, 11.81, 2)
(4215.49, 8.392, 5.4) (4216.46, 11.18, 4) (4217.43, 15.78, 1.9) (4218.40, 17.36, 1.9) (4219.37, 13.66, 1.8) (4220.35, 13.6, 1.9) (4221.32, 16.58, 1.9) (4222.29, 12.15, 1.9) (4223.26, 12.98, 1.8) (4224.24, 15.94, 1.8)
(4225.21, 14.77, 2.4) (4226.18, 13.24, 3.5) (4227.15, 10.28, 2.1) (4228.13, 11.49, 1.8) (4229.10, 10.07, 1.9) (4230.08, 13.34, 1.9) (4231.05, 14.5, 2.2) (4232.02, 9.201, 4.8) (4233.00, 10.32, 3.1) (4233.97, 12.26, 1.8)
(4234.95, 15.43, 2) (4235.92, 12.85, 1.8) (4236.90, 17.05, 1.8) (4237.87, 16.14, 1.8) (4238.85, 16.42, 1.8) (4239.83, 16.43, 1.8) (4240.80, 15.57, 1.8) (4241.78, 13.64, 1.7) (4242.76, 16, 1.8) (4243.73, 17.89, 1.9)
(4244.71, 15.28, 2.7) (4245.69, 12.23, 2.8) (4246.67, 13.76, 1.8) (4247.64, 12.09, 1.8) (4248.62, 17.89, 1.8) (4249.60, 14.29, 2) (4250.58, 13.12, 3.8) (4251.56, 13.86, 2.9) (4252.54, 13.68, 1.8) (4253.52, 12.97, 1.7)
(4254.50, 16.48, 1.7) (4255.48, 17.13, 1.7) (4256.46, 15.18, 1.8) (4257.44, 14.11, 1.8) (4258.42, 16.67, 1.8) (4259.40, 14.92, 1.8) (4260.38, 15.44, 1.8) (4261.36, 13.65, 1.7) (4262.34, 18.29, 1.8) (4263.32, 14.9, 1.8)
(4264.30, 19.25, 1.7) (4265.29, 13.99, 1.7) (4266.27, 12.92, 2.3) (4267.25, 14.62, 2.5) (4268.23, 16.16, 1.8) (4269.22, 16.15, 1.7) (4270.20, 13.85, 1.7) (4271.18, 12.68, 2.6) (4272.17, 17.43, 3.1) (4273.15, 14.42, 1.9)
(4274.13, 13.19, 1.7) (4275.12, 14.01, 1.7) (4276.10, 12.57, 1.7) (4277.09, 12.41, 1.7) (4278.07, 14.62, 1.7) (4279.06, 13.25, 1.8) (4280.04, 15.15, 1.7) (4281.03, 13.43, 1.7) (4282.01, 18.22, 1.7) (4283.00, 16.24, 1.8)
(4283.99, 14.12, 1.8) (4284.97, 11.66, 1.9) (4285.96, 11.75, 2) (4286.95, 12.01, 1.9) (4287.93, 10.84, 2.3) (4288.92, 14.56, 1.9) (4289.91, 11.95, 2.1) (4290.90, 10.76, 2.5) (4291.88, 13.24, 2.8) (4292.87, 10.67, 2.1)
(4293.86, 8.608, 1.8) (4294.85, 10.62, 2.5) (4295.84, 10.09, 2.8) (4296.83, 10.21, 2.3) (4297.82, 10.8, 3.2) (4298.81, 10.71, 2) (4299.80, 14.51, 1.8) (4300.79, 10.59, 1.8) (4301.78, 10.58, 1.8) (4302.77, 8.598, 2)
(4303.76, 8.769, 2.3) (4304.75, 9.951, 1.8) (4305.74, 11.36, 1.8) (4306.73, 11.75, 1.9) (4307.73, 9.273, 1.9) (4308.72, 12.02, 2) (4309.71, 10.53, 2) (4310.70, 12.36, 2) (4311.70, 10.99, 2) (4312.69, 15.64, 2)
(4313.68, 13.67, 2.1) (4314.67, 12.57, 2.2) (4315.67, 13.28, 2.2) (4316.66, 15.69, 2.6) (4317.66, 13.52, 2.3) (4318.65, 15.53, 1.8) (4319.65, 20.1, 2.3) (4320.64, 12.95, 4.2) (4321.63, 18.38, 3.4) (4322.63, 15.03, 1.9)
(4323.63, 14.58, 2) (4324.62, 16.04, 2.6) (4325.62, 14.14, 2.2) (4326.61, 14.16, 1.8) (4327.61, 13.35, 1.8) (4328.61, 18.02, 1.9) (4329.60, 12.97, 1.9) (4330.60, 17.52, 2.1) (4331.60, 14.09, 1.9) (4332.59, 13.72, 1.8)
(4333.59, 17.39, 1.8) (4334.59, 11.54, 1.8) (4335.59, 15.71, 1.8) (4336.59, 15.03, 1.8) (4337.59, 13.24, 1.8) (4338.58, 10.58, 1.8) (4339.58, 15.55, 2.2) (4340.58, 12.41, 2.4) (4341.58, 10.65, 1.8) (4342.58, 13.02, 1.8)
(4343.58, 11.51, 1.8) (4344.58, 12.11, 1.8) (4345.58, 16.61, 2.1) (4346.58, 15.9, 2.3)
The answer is 1.19 angstrom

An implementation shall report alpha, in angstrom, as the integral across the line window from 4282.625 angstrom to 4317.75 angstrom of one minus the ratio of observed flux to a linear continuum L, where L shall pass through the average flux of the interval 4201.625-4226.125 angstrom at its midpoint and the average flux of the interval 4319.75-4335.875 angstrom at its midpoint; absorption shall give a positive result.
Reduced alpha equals 7.1 angstrom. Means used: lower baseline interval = 13.6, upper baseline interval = 15.1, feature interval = 11.8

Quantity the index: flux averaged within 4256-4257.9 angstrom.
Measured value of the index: 14.6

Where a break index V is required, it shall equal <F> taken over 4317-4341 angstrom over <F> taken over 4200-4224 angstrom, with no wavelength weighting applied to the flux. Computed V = 1.11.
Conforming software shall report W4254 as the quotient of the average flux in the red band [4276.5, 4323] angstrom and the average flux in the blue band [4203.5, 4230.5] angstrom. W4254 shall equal 0.95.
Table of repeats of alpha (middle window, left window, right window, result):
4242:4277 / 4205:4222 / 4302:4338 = -3.2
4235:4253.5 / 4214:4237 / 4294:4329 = -2.7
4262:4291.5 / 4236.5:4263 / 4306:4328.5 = 1.1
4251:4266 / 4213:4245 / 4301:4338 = -1.8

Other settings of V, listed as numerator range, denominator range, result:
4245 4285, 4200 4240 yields 1.10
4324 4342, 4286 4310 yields 1.30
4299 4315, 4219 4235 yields 0.89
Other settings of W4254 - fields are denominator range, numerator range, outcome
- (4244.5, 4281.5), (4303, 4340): 0.94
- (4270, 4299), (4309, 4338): 1.13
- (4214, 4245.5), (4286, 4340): 0.94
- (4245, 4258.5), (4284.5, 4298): 0.78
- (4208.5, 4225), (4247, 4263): 1.11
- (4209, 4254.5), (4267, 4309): 0.90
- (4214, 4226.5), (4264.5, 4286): 1.05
